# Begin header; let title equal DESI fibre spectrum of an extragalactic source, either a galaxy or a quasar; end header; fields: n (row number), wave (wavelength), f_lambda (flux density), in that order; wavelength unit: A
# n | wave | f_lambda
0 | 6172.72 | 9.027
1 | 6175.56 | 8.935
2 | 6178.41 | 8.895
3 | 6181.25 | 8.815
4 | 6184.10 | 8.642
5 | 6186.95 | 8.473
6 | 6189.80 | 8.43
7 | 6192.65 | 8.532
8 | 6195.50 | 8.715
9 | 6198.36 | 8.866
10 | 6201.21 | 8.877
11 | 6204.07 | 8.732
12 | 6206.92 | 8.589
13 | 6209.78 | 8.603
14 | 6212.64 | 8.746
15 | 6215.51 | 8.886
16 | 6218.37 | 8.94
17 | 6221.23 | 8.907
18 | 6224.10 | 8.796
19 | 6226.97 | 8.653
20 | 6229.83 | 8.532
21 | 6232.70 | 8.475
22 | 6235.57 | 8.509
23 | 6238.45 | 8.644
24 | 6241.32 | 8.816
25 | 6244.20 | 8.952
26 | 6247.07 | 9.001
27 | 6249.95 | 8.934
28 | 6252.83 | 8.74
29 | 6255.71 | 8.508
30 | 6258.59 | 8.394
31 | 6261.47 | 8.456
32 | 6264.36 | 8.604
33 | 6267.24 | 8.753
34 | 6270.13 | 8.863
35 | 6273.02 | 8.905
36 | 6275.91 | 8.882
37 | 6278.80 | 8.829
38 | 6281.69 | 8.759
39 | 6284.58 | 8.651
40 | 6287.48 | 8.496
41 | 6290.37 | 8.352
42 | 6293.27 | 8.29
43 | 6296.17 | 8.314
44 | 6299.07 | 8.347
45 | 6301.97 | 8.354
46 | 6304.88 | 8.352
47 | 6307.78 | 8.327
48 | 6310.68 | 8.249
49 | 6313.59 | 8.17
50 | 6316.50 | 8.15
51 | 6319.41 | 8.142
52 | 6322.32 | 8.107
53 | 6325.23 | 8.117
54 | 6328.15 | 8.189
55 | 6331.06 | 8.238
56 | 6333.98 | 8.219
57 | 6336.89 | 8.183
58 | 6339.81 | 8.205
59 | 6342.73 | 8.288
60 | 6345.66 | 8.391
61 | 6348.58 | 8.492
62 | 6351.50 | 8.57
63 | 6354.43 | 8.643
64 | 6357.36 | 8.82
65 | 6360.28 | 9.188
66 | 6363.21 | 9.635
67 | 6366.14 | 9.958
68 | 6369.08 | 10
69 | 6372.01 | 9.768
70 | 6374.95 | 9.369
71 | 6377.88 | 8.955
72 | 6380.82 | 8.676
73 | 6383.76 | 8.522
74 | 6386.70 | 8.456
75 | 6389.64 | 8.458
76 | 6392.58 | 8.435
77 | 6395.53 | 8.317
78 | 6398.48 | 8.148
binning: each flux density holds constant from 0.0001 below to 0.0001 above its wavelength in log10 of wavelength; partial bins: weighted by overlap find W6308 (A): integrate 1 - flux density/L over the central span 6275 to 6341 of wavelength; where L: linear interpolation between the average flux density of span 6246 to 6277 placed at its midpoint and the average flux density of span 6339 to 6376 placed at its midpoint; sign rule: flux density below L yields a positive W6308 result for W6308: 4.0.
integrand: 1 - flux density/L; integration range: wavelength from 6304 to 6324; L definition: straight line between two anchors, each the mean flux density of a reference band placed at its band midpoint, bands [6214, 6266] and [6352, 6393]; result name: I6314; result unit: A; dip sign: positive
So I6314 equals 1.57 A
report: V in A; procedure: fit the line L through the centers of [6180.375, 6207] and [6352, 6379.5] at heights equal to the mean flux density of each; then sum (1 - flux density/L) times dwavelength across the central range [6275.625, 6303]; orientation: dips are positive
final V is 1.6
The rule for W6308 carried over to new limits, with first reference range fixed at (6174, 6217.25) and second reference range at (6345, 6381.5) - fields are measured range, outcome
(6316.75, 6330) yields 1.31 A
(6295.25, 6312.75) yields 1.31 A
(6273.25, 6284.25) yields 0.14 A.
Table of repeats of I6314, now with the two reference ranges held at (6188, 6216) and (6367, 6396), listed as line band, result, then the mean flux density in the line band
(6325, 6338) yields 1.0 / 8.2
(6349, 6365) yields -0.1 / 8.96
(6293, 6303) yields 0.6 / 8.33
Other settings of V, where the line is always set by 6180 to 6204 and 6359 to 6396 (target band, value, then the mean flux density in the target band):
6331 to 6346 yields 1.2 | 8.24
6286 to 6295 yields 0.5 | 8.38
